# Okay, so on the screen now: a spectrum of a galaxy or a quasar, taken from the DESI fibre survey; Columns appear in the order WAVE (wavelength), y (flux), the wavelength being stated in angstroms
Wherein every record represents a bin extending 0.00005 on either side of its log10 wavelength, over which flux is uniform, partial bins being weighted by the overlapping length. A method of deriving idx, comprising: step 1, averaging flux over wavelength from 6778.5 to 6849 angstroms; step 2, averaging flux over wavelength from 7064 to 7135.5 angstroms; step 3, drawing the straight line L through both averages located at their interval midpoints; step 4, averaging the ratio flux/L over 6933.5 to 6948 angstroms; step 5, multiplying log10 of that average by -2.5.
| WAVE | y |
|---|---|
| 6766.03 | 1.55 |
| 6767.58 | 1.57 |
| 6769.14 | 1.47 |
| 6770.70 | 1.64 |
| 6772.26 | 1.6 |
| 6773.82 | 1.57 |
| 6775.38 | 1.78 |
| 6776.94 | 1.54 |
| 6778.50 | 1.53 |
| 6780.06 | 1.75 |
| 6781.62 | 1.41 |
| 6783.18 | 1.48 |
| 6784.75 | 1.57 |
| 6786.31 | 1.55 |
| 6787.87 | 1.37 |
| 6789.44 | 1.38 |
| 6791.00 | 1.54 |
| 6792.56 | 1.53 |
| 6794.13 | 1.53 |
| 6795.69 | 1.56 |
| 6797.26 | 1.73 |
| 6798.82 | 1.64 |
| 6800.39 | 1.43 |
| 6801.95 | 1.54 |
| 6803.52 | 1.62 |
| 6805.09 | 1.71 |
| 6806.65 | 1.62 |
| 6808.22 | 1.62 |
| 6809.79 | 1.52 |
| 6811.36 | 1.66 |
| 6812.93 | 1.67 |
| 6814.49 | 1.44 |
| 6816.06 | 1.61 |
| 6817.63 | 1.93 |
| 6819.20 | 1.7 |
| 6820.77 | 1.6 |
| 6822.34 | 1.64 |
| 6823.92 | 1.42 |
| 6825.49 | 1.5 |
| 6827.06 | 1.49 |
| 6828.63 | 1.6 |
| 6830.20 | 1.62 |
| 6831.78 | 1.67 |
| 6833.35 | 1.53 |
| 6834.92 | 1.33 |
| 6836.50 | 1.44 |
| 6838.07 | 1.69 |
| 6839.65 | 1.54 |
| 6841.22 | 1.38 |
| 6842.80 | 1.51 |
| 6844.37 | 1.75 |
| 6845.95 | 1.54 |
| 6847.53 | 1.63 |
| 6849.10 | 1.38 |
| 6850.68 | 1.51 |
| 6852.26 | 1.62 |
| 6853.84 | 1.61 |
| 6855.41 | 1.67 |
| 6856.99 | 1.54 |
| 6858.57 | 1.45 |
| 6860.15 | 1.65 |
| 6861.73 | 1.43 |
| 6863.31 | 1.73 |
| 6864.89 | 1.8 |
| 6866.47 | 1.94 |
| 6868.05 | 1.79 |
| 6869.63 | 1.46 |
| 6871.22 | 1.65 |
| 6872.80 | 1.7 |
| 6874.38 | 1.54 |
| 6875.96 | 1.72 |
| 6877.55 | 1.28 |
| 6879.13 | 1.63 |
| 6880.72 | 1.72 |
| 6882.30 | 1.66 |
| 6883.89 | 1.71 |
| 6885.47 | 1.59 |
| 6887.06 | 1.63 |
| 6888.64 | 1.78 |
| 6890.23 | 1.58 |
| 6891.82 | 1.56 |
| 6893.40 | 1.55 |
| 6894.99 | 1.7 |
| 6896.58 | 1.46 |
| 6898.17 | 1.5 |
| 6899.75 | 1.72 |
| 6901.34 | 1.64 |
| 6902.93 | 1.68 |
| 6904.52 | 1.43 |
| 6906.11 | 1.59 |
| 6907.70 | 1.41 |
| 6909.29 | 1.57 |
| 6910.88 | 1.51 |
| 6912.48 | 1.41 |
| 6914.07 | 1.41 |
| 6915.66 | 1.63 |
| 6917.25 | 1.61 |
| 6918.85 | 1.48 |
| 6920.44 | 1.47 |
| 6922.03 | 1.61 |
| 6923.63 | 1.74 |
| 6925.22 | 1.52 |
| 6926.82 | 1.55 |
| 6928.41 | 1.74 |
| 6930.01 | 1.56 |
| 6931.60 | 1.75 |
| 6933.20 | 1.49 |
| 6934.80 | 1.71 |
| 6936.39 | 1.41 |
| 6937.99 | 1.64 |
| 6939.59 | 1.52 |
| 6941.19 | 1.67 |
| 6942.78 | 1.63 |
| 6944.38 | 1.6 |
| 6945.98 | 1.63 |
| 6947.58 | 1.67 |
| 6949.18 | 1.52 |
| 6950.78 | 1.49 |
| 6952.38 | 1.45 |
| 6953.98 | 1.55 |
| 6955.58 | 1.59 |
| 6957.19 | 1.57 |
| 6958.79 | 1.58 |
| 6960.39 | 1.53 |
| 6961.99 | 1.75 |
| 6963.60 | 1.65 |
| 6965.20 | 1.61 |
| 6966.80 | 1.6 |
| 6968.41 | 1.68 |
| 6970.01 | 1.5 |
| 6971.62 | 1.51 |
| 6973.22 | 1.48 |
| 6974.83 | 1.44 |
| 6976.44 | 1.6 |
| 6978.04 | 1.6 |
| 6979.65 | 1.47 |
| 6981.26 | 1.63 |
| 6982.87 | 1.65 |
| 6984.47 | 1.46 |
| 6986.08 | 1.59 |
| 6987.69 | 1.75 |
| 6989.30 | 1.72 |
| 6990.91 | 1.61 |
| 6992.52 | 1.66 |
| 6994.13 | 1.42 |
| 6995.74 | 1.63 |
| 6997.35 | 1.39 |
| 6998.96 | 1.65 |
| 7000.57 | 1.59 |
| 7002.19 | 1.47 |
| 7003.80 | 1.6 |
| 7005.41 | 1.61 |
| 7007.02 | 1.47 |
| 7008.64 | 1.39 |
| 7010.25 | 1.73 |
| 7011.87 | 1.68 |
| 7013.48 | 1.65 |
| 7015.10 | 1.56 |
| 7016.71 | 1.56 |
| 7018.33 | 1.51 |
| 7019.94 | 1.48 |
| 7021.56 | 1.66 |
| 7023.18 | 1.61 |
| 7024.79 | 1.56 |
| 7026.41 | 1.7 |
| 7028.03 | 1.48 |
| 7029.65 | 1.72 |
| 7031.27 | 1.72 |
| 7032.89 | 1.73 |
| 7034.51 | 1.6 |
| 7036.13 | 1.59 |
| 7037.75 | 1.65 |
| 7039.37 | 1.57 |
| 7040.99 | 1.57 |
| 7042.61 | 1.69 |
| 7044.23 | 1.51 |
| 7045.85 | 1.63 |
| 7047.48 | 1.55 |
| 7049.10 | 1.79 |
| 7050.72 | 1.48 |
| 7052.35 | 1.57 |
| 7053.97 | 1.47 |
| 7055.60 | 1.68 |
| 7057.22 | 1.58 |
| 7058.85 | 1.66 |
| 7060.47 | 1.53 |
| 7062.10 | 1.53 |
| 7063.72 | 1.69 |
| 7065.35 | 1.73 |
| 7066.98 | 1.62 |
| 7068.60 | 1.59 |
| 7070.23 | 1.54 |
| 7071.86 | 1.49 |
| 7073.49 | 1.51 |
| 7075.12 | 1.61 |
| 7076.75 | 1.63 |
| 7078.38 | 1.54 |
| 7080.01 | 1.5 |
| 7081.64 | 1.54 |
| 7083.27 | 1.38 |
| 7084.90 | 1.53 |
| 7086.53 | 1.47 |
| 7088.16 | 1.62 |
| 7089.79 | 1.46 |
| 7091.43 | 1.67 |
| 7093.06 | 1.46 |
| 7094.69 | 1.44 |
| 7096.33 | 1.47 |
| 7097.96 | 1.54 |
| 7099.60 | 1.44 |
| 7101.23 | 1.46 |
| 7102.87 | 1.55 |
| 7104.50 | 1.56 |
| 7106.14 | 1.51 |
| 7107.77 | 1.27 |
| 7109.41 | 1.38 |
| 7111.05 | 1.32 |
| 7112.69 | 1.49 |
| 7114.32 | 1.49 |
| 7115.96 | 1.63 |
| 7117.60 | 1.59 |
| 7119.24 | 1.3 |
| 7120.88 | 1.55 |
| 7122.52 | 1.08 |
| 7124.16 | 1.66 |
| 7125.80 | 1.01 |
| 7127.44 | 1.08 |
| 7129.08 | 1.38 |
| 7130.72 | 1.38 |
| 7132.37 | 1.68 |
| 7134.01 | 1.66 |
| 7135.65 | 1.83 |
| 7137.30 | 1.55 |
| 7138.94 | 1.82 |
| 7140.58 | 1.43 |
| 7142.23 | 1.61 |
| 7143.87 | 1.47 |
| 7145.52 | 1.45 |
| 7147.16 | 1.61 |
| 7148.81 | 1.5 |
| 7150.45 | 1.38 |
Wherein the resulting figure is -0.05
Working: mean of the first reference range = 1.57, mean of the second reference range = 1.49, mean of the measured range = 1.6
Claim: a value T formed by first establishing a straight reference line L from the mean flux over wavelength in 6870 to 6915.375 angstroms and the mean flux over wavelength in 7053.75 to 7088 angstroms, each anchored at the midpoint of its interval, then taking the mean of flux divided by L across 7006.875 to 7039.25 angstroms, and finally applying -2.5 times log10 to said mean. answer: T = -0.02 mag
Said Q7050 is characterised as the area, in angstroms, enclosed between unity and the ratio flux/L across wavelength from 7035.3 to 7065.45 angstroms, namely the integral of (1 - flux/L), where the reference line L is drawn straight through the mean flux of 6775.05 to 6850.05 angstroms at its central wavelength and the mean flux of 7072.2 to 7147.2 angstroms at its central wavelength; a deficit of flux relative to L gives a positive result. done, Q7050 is -1.91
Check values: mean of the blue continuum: 1.57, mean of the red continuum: 1.49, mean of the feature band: 1.6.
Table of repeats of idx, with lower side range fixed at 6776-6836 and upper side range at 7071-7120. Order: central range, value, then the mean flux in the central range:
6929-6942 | -0.042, 1.6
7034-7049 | -0.067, 1.6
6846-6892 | -0.046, 1.62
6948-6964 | -0.027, 1.57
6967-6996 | -0.037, 1.58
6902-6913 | 0.018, 1.52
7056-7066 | -0.082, 1.62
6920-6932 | -0.055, 1.62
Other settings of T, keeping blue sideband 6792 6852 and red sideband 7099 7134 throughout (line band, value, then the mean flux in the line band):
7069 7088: -0.06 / 1.53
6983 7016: -0.07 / 1.58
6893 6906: -0.04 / 1.59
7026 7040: -0.12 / 1.64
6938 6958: -0.05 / 1.58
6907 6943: -0.03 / 1.57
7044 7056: -0.09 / 1.58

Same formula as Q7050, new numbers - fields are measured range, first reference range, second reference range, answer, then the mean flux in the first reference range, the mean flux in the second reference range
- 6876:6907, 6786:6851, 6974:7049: -0.6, 1.56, 1.59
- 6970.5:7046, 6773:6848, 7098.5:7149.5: -3.7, 1.57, 1.48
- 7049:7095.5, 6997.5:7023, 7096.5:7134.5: -2.2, 1.57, 1.43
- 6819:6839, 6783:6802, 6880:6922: -0.1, 1.53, 1.58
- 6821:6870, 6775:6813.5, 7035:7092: -0.2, 1.57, 1.58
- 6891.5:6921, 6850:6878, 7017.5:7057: 1.3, 1.62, 1.6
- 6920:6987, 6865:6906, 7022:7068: 1.6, 1.63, 1.61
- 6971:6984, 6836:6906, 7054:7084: 0.3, 1.6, 1.57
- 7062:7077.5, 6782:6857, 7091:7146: -1.1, 1.57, 1.48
